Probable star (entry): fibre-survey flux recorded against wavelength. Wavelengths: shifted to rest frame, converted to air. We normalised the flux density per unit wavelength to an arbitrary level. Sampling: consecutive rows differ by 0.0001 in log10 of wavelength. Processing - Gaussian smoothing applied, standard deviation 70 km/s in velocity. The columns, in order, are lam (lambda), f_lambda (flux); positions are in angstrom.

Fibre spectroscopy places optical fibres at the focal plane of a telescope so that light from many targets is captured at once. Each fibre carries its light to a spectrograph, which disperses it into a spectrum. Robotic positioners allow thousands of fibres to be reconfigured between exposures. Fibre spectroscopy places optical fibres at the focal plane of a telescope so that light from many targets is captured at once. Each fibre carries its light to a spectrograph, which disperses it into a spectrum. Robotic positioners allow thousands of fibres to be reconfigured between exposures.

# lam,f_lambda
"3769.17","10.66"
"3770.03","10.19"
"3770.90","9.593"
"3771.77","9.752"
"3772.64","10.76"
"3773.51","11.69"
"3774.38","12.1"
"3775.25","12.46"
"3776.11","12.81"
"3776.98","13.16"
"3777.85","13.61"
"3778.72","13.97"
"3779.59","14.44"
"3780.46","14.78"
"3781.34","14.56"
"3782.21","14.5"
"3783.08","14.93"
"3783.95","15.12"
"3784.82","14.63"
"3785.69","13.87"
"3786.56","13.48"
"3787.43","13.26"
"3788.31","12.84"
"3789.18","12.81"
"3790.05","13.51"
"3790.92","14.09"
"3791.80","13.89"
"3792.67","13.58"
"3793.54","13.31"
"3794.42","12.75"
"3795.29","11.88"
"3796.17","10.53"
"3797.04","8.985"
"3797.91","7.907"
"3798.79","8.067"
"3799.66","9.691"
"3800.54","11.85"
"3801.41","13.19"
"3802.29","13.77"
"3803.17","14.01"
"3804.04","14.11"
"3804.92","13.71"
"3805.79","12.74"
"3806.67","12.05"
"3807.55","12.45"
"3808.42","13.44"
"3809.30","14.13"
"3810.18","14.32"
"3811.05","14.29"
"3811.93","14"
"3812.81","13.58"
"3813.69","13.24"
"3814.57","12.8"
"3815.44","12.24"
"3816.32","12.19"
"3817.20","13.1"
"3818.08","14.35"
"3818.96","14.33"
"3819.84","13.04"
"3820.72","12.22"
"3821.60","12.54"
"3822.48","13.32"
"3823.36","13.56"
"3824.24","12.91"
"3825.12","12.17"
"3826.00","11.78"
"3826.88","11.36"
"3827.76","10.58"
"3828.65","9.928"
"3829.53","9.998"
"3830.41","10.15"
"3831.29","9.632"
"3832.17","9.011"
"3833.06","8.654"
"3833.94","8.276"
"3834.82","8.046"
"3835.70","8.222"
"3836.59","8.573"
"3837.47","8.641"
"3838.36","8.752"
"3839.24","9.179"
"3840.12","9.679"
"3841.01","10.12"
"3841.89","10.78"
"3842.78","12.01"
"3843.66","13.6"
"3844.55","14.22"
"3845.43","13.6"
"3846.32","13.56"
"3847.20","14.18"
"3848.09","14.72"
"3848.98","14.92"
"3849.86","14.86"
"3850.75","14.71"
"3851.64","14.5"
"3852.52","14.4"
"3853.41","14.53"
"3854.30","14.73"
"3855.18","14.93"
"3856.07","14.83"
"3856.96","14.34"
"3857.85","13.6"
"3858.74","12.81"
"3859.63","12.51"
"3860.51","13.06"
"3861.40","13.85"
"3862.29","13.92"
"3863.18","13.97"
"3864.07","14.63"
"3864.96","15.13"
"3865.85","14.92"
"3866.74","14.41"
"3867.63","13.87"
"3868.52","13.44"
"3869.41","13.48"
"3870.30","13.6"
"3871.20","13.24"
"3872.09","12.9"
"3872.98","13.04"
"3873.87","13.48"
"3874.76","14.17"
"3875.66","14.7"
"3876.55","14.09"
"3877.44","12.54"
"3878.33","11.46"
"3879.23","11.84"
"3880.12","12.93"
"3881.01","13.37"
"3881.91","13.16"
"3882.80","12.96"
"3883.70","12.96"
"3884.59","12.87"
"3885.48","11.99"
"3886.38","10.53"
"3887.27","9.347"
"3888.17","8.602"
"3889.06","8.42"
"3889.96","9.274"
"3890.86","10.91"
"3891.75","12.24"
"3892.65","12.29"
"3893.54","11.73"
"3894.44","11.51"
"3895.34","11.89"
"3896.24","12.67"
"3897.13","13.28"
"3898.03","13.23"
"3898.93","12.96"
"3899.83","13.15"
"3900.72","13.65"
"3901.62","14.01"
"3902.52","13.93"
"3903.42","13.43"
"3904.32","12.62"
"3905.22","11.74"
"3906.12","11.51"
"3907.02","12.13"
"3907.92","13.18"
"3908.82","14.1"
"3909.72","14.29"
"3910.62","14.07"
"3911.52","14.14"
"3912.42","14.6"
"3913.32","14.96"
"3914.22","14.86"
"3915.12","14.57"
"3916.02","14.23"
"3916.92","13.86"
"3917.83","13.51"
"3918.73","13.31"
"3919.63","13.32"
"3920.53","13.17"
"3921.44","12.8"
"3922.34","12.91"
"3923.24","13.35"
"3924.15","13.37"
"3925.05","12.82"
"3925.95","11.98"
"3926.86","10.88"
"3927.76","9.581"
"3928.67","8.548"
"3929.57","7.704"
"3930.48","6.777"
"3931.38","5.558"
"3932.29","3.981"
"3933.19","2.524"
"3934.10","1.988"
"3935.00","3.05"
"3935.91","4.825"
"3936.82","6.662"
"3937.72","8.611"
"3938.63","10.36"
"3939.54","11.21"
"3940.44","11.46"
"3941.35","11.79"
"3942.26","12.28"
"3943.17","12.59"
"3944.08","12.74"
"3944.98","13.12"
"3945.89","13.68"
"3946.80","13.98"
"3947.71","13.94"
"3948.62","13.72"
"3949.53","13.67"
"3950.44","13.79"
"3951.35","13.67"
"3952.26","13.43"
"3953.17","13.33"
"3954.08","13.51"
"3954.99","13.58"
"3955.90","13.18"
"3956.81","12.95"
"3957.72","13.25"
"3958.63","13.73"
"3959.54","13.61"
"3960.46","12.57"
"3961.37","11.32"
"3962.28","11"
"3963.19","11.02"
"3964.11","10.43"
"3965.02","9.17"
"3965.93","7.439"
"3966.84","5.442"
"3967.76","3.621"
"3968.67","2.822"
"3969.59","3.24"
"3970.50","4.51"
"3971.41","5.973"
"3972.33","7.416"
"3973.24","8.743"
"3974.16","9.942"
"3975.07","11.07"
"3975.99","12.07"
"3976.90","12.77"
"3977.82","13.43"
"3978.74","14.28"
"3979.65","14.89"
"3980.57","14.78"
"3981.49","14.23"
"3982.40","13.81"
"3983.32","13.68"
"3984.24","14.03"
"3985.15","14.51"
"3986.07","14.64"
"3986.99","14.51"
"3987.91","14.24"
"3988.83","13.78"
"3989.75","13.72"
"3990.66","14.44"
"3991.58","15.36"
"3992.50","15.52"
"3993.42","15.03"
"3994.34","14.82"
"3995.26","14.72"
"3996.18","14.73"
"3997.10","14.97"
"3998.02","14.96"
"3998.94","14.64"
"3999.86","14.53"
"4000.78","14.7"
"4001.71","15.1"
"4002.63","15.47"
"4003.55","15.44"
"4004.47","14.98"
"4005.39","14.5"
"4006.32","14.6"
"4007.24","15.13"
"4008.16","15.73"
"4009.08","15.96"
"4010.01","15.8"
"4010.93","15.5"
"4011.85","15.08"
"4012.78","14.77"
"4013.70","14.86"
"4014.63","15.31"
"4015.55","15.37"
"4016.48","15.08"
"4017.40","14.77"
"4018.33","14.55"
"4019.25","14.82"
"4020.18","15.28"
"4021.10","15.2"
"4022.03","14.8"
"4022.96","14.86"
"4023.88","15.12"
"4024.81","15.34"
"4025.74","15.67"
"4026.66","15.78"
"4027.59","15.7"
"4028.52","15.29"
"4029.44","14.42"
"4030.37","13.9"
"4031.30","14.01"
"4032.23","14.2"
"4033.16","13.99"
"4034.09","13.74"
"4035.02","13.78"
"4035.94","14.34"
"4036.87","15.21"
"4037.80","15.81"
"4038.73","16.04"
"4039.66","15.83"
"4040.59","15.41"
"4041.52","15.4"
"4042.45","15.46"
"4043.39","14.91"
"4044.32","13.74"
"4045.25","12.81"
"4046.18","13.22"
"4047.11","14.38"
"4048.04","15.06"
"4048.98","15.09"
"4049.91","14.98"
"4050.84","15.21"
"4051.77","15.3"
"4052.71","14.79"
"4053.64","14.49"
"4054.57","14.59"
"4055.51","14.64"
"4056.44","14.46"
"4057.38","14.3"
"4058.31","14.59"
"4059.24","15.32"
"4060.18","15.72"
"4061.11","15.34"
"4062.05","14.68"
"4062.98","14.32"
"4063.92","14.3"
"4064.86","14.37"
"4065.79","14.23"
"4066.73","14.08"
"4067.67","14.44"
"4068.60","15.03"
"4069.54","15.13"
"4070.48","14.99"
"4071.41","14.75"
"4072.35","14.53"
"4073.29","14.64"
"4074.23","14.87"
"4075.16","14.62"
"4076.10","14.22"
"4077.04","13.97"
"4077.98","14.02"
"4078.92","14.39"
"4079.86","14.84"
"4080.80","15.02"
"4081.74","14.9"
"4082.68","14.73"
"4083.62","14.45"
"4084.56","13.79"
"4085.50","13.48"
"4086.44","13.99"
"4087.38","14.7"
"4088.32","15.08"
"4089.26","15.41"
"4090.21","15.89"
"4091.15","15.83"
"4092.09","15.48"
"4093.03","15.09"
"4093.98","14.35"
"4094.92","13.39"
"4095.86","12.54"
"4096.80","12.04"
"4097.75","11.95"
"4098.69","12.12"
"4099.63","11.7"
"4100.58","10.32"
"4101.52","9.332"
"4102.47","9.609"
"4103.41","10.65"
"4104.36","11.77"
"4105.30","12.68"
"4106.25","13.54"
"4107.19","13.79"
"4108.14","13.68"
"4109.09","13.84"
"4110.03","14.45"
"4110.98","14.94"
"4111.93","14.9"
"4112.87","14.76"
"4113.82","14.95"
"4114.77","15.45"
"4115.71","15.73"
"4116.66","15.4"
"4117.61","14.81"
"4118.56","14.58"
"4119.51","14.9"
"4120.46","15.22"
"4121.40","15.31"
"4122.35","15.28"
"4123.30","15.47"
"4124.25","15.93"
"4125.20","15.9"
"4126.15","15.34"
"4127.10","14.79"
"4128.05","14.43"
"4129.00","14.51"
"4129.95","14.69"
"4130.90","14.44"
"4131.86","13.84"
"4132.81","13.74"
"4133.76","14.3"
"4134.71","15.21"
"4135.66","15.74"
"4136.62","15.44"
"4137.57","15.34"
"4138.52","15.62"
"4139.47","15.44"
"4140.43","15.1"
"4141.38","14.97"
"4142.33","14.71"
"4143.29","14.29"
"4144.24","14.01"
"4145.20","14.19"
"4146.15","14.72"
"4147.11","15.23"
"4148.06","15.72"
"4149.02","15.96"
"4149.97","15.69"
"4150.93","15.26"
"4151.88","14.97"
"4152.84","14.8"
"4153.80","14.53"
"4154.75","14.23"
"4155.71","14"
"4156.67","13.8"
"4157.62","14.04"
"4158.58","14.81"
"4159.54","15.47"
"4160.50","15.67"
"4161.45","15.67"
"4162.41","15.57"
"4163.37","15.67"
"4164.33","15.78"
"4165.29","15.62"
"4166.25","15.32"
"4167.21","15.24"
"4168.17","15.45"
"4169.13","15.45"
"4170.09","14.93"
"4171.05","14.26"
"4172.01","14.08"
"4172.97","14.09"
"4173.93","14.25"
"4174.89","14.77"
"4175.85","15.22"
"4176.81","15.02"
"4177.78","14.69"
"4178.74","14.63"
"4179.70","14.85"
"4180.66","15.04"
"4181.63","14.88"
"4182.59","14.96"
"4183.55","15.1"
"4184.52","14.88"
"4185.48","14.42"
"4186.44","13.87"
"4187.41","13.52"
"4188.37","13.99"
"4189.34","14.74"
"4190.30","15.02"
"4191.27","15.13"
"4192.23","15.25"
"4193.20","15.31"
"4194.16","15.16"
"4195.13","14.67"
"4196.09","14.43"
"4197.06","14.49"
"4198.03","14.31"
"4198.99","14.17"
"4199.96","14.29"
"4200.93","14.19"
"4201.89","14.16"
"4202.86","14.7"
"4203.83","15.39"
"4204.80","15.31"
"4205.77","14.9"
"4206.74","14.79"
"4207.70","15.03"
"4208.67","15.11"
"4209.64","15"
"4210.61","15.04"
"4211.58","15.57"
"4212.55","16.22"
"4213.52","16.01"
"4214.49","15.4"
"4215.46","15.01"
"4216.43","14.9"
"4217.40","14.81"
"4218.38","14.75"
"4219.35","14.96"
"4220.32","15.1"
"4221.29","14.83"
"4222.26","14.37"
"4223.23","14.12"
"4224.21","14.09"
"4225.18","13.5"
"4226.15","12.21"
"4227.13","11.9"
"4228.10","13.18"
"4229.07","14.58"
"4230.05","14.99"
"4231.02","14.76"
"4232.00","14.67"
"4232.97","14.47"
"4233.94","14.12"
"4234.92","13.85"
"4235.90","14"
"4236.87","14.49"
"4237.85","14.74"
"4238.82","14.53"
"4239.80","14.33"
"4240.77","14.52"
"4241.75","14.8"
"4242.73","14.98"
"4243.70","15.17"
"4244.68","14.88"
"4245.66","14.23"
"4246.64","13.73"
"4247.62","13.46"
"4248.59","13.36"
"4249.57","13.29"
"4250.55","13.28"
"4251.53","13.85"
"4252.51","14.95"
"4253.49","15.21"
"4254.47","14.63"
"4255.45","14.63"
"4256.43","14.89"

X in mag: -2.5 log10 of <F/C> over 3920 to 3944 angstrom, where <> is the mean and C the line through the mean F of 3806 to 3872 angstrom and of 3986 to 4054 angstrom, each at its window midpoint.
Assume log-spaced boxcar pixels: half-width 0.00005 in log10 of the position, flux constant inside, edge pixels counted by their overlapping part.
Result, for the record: 0.424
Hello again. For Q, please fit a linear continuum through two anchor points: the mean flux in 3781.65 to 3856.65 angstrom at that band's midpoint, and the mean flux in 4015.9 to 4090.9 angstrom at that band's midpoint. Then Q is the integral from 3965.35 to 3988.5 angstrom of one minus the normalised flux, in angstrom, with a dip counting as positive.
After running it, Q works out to 5.5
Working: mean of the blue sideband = 12.4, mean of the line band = 10.7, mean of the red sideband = 14.7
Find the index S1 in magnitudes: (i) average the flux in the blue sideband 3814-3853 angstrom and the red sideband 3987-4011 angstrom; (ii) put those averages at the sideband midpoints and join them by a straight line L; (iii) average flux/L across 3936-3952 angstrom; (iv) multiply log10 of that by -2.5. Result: 0.16 mag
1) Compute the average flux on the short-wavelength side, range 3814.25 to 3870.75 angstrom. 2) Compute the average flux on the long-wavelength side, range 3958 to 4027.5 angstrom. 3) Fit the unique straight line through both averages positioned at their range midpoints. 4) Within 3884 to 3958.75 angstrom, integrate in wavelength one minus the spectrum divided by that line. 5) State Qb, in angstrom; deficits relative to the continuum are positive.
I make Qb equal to 6.5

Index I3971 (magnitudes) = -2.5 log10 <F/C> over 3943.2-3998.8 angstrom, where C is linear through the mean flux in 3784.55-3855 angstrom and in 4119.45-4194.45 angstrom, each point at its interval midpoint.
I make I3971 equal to 0.10 mag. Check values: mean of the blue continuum 12.3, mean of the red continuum 14.9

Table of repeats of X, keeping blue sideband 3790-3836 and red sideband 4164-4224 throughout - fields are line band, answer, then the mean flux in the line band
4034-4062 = -0.08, 14.8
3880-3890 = 0.10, 11.4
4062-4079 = -0.04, 14.5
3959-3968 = 0.32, 9.74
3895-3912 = -0.04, 13.2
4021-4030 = -0.12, 15.2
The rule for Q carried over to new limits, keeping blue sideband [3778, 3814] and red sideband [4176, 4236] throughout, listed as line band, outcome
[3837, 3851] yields 1.0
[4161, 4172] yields -0.6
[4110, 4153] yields -2.0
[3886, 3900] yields 2.2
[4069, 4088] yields -0.5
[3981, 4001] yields -1.0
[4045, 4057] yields -0.4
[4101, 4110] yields 1.3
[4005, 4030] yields -2.2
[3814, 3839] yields 4.0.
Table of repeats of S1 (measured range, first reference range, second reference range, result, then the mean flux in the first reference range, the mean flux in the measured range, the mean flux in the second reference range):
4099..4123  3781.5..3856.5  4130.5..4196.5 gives 0.06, 12.4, 13.7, 14.9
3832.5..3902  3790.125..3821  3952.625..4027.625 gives 0.03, 12.7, 12.6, 13.2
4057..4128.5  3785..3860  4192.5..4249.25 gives -0.03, 12.4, 14.3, 14.6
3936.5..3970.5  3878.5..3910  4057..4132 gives 0.15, 12.2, 11.2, 14.3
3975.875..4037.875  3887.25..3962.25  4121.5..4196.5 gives -0.14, 11.8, 14.7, 14.9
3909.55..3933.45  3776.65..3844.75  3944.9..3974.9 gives -0.06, 12.2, 11.7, 10.7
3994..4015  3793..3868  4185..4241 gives -0.13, 12.4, 15.1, 14.6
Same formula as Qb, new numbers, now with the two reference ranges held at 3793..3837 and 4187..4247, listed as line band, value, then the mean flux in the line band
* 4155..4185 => -1.40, 14.9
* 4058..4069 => -0.95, 14.7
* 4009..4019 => -1.48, 15.1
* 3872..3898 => 0.40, 12.1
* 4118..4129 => -0.95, 15.2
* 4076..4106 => 0.53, 13.5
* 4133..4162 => -1.72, 15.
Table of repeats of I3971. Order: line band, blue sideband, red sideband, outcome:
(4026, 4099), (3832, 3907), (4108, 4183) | -0.03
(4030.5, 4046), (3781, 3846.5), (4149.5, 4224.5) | -0.07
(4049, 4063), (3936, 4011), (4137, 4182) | -0.10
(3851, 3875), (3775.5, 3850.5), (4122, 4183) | -0.10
